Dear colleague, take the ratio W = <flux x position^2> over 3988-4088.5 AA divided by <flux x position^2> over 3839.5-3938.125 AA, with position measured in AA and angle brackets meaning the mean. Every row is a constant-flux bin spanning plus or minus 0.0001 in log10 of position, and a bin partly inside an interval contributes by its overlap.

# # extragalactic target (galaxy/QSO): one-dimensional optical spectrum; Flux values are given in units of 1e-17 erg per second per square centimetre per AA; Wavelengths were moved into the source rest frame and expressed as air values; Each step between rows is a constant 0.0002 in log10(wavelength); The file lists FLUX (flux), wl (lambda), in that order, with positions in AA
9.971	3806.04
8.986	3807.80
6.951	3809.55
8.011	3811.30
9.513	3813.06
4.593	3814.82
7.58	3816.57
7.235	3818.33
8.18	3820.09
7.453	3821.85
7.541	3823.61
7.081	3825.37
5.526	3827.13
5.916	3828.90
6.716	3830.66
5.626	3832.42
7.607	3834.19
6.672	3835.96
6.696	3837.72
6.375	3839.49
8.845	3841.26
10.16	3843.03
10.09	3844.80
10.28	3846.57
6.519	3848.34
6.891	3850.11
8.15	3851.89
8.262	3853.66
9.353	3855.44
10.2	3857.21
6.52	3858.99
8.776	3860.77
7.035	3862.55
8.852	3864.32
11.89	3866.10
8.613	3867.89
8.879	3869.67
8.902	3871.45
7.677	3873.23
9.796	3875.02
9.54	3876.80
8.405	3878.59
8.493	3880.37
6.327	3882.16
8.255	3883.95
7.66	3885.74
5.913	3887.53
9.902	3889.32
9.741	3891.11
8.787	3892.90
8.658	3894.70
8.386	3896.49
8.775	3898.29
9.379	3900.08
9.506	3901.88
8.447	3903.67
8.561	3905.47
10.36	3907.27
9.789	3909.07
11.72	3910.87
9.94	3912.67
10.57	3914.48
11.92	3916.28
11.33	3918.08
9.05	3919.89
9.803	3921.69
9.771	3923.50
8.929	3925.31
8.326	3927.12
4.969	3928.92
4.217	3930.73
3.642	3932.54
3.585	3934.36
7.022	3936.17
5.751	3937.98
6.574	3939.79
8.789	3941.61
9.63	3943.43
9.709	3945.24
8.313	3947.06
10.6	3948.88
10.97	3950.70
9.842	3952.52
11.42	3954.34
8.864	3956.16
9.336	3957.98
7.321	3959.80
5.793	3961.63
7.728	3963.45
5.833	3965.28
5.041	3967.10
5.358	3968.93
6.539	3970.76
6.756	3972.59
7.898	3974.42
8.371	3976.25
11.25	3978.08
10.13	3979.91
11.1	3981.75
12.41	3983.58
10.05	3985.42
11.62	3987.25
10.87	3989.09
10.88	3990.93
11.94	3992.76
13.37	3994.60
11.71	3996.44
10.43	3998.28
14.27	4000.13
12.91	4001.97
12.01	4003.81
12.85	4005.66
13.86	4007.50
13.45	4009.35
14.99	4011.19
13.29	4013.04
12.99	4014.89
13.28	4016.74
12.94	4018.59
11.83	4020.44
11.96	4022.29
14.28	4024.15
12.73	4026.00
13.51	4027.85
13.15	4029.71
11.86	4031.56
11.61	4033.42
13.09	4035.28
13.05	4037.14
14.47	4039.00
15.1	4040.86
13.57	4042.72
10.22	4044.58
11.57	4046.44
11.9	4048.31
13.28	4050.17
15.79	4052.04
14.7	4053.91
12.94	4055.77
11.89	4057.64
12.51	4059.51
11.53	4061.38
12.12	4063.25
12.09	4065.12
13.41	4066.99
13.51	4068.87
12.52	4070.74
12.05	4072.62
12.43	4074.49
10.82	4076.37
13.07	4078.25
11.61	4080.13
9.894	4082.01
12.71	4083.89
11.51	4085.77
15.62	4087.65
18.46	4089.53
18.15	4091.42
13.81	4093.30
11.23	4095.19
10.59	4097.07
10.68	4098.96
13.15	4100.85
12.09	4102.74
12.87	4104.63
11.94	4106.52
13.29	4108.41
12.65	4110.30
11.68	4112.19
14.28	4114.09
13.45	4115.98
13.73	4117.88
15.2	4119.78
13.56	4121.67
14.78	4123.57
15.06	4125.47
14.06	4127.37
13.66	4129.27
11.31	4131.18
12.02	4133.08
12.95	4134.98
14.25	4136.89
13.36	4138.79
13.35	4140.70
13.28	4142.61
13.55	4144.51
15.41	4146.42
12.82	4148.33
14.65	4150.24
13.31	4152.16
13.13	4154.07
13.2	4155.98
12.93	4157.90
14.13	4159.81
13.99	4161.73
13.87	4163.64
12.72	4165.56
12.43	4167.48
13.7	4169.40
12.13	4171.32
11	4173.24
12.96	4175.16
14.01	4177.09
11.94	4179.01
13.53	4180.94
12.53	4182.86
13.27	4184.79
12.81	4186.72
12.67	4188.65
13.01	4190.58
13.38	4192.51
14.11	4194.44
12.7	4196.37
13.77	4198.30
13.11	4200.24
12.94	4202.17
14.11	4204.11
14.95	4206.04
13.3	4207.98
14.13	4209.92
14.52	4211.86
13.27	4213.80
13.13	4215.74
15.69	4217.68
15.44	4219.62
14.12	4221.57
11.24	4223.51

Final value 1.60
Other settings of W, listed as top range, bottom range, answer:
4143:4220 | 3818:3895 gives 1.95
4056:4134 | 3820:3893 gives 1.80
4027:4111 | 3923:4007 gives 1.49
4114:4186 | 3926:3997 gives 1.72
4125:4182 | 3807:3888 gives 1.95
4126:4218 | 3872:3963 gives 1.76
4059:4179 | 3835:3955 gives 1.70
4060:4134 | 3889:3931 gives 1.54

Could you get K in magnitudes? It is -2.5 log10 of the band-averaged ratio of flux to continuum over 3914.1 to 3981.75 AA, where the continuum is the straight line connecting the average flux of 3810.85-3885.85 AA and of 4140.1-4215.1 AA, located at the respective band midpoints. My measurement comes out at 0.175 mag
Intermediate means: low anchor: 7.98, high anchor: 13.3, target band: 8.15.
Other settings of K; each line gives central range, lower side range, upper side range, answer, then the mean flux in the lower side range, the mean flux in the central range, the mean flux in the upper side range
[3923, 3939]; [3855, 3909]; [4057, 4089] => 0.488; 8.73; 6.16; 12.4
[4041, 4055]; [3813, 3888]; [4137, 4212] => -0.169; 7.92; 13.1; 13.3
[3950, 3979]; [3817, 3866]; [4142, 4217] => 0.221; 7.79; 8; 13.4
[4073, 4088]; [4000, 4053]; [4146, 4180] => 0.091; 13.1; 12.1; 13.2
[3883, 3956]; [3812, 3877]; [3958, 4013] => 0.057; 7.97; 8.71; 10.3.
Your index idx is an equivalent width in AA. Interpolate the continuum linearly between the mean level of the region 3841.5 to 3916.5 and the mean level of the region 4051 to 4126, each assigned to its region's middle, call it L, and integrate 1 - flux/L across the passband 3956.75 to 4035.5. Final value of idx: 2.37 AA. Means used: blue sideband 8.92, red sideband 13.1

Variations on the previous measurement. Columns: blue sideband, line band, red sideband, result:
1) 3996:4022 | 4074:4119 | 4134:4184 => 0.7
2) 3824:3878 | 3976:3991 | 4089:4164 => -0.2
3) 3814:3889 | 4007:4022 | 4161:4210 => -4.0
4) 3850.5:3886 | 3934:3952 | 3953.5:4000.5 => 1.8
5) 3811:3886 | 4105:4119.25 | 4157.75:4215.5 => -1.1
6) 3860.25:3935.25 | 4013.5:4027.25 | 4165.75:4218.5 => -3.0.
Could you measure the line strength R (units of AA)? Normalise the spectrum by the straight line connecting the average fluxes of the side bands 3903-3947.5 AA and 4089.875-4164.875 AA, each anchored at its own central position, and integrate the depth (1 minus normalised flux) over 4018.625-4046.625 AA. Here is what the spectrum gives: -4.5 AA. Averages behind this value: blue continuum 8.43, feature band 12.8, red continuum 13.4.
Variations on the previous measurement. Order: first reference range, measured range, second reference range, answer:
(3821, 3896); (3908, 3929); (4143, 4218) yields -1.80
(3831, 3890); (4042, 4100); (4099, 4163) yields -2.51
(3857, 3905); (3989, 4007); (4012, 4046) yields -0.29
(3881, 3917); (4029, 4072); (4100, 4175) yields -3.97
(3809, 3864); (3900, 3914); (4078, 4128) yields -0.94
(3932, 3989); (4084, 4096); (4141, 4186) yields -3.37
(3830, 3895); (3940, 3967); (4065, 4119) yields 3.77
